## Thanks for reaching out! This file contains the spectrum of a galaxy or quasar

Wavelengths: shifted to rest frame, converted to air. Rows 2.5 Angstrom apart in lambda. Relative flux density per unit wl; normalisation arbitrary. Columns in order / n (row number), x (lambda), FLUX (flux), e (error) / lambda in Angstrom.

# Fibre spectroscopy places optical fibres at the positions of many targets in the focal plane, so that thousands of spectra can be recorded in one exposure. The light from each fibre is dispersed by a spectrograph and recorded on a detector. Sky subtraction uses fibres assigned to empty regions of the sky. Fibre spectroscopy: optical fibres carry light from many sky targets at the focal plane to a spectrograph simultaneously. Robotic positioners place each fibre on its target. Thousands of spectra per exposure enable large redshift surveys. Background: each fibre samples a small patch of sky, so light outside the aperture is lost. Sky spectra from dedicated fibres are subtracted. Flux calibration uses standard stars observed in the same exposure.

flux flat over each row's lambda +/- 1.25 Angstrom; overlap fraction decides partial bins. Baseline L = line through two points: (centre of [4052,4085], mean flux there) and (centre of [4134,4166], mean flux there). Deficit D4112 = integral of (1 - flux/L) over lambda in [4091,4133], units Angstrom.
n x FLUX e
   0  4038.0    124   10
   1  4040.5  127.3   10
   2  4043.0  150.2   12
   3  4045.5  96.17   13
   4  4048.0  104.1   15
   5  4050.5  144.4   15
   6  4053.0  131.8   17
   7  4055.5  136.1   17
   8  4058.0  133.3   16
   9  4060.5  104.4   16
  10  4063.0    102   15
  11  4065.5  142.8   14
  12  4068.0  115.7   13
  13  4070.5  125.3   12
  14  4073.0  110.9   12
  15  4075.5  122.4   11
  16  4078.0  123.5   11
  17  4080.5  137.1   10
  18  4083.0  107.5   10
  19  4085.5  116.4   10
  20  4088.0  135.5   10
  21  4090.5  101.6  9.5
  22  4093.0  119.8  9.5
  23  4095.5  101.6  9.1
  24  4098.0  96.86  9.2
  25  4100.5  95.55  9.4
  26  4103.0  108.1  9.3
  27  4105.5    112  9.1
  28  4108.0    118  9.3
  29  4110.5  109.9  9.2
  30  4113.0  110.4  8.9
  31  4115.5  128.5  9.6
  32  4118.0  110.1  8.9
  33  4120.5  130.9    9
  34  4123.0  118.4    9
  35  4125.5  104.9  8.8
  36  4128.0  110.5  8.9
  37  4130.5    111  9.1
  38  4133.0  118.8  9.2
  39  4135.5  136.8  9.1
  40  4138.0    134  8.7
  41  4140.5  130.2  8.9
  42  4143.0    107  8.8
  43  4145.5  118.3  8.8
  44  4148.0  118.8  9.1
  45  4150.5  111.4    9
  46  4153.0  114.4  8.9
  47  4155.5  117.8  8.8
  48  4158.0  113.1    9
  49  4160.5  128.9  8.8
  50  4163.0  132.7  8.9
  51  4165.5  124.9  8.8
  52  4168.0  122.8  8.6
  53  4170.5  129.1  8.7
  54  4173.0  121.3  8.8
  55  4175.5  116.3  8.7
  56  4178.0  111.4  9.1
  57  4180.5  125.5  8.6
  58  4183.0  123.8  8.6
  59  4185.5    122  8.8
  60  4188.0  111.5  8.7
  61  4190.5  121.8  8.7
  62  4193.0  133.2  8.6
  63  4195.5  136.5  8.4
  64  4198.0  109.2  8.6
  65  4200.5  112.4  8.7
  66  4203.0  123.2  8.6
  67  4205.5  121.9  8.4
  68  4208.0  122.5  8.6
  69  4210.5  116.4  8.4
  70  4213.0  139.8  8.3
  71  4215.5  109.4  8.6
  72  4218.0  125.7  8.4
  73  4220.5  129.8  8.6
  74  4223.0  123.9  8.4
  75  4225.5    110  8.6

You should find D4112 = 3.61 Angstrom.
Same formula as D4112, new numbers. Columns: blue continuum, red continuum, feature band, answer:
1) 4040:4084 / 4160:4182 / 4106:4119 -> 0.8 Angstrom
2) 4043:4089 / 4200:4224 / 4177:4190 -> 0.4 Angstrom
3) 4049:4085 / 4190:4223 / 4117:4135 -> 1.1 Angstrom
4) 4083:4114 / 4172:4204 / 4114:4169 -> -2.3 Angstrom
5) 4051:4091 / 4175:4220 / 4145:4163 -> 0.5 Angstrom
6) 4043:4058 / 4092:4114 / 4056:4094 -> -0.9 Angstrom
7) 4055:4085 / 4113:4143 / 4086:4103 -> 1.7 Angstrom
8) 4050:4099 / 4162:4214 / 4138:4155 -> 0.5 Angstrom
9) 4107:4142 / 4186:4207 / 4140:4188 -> 0.1 Angstrom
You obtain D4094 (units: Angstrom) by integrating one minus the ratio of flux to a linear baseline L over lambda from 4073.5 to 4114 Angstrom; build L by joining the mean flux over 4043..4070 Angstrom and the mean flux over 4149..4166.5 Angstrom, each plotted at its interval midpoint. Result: 2.8 Angstrom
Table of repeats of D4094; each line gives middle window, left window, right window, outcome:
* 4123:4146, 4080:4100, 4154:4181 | -0.2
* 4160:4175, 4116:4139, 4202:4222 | -0.6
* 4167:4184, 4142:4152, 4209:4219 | -0.5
